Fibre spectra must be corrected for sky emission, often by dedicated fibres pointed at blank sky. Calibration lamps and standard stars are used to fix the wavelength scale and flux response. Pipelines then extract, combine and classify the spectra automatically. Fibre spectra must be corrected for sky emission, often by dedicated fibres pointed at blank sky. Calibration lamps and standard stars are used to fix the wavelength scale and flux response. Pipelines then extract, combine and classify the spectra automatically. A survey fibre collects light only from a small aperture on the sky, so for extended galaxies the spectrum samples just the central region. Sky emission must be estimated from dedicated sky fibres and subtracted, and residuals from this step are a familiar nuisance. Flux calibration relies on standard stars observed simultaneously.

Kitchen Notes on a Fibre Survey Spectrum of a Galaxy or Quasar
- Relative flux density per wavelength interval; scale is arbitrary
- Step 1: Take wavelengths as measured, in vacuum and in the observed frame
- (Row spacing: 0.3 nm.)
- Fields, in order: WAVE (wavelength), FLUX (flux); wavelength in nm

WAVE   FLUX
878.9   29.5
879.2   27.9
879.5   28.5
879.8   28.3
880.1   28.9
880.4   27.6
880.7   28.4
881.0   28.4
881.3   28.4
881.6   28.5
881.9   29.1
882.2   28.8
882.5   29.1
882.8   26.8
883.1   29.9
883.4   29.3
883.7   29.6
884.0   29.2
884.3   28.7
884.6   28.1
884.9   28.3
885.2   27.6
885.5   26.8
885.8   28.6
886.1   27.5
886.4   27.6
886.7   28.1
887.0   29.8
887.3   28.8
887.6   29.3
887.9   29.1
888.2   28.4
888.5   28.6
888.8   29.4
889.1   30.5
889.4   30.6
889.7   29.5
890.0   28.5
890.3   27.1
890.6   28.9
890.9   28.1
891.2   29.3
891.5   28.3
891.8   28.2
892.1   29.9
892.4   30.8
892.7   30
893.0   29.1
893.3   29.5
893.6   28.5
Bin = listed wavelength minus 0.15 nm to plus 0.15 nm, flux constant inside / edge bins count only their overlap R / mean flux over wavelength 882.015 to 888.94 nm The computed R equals 28.6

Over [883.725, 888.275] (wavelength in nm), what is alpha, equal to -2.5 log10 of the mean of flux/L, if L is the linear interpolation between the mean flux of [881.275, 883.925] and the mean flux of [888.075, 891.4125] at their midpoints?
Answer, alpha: 0.019 mag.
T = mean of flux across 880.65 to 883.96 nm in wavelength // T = 28.8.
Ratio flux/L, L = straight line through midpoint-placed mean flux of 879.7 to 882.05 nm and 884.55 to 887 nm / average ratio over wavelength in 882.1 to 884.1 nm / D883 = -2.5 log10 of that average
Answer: -0.03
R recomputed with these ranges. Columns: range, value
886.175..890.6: 28.9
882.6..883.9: 28.9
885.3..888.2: 28.4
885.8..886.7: 27.8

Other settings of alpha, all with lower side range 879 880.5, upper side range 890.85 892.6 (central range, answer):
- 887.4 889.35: -0.01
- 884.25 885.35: 0.02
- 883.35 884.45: -0.02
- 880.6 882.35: -0.01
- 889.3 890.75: 0.01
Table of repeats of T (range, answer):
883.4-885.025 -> 28.8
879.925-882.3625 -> 28.5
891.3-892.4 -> 29.1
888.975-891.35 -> 29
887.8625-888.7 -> 28.7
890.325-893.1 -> 29.1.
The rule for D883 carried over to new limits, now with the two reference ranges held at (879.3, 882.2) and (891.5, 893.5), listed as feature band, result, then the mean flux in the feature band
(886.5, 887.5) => 0.01 mag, 28.9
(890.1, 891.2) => 0.04 mag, 28.2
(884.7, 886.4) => 0.04 mag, 27.8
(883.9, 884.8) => 0.01 mag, 28.6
